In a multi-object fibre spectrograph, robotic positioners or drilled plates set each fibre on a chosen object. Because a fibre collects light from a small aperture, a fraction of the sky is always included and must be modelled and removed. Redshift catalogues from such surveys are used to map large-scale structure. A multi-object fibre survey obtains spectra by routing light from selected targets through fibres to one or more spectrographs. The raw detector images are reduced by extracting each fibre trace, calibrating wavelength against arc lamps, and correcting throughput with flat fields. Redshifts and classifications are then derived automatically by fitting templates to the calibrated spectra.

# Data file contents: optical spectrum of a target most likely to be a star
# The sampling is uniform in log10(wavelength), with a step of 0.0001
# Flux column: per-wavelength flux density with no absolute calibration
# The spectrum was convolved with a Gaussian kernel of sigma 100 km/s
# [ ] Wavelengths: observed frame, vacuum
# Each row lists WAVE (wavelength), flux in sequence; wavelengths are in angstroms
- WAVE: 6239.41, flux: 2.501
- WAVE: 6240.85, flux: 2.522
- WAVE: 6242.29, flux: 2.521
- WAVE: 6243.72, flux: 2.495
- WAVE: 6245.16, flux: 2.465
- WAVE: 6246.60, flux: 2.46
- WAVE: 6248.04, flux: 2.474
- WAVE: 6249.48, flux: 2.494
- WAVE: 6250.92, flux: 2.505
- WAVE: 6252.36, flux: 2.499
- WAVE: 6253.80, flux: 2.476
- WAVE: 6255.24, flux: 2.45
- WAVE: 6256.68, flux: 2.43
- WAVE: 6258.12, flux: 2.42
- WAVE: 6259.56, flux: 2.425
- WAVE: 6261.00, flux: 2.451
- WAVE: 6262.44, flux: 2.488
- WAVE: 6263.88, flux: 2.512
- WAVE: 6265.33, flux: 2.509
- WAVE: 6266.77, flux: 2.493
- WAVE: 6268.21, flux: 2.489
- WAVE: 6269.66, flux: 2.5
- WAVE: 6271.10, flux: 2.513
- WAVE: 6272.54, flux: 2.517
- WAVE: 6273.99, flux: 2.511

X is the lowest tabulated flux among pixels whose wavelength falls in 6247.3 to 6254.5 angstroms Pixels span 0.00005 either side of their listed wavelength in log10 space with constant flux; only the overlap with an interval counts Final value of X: 2.474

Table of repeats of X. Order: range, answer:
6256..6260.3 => 2.42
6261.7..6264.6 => 2.488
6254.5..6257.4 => 2.43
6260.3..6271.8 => 2.451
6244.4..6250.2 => 2.46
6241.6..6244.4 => 2.495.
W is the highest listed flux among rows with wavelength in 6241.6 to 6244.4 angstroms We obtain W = 2.521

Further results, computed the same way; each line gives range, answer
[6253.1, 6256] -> 2.476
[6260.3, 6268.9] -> 2.512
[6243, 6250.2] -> 2.495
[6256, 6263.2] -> 2.488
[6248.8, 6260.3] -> 2.505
